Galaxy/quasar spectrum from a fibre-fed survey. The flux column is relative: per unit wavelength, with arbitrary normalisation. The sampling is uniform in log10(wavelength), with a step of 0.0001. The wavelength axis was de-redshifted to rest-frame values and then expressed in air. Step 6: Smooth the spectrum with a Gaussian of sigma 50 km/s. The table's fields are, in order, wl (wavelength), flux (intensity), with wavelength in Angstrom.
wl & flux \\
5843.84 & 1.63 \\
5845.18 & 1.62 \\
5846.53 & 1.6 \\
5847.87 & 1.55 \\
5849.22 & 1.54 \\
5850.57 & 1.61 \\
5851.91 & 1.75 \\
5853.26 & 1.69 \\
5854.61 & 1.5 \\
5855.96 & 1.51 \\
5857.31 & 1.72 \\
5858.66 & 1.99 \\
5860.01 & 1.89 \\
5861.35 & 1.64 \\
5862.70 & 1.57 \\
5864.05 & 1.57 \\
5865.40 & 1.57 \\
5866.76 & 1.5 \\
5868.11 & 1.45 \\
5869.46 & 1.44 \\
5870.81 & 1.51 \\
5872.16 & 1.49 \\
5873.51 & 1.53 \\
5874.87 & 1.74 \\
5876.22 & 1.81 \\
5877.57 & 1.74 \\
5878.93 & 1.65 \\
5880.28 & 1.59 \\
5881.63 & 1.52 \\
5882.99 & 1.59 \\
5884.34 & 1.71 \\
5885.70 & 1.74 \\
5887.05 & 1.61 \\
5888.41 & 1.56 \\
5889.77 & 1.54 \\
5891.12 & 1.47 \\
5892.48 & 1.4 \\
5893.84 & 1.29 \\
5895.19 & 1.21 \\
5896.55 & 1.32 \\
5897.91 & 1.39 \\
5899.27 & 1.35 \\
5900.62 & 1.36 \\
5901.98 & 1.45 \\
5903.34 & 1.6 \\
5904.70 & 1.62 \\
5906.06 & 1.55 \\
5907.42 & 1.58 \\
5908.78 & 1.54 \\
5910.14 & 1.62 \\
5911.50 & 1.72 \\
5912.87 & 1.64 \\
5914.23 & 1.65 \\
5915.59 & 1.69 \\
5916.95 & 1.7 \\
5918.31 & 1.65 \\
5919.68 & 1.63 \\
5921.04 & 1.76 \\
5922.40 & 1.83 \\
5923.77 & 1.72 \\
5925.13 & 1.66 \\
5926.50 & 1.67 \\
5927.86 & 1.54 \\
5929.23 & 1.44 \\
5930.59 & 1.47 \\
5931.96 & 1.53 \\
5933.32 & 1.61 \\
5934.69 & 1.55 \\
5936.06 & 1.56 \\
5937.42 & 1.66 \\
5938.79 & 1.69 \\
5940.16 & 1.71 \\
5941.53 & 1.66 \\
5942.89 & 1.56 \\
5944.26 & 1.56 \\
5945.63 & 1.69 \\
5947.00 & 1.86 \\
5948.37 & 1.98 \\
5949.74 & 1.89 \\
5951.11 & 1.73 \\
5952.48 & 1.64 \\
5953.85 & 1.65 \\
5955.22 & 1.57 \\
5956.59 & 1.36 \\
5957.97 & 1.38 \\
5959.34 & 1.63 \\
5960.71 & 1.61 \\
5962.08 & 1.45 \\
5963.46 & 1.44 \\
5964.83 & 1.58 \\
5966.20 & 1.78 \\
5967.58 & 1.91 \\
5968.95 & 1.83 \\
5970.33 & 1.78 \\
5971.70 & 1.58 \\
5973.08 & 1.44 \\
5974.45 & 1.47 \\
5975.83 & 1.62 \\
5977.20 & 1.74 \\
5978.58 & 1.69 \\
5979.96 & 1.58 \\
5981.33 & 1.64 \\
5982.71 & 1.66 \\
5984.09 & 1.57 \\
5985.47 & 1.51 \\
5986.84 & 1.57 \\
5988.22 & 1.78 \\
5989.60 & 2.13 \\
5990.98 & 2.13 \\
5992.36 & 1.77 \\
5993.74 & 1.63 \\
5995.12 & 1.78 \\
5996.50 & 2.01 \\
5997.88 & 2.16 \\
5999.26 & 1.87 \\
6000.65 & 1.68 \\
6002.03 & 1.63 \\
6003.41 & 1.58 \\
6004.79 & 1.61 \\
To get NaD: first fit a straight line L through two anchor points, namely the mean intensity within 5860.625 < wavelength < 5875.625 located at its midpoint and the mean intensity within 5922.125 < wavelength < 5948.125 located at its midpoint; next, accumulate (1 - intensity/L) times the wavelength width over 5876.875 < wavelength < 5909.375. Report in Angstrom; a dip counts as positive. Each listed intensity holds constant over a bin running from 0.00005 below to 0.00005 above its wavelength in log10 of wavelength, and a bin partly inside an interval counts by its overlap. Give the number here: 1.3 Angstrom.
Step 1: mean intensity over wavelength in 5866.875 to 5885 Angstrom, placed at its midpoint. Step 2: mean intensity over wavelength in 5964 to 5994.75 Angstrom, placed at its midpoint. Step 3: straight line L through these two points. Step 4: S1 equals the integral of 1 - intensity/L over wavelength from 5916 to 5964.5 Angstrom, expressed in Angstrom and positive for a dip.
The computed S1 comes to 0.9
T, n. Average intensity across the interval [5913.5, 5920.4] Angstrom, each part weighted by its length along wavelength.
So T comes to 1.67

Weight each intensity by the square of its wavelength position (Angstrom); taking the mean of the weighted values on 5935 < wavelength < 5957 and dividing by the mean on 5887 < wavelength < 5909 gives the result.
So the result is 1.17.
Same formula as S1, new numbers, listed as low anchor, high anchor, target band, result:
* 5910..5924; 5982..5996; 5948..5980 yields 1.8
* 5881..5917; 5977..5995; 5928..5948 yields 0.0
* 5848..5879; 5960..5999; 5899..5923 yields 0.7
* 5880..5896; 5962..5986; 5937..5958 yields -1.0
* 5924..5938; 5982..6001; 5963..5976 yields 0.6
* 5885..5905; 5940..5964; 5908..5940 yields -1.8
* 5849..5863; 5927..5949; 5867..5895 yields 1.7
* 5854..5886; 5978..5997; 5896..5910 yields 1.5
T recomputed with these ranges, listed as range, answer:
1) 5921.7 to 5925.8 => 1.74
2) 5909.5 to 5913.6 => 1.66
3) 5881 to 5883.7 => 1.56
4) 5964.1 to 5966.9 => 1.68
